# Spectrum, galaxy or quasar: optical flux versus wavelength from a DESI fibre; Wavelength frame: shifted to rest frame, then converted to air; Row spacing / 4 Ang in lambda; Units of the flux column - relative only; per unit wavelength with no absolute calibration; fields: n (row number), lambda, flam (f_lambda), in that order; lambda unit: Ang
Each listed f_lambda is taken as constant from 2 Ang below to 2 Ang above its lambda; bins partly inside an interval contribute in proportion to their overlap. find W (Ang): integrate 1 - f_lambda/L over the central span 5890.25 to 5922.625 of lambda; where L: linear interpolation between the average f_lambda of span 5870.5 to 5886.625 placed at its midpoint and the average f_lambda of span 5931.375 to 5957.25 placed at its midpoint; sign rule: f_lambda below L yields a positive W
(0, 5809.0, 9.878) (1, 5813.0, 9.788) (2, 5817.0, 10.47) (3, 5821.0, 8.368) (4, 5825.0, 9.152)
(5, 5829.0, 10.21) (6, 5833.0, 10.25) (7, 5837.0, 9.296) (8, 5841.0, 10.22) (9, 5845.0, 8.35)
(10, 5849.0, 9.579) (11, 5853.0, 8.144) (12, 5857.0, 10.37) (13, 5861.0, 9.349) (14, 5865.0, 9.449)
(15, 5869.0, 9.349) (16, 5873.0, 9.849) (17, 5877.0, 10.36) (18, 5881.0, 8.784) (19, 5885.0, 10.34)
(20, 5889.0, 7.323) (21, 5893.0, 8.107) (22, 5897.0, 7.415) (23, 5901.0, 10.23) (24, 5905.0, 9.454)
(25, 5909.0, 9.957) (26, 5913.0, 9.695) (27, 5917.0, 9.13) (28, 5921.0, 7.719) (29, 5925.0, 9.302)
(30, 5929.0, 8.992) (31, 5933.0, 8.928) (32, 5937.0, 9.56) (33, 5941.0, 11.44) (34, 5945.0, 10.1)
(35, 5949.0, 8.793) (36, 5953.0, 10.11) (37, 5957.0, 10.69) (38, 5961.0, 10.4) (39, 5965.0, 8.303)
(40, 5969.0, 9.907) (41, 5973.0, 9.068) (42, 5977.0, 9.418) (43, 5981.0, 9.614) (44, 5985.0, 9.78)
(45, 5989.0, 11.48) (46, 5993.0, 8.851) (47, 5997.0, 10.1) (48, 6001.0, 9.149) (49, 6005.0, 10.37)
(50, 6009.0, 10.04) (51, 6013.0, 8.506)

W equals 2.99 Ang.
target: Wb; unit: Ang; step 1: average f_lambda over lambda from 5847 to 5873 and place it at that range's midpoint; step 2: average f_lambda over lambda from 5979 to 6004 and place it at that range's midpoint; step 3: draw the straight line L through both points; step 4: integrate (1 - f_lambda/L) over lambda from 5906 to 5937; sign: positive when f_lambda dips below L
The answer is 1.5 Ang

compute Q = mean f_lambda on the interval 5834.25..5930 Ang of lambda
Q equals 9.21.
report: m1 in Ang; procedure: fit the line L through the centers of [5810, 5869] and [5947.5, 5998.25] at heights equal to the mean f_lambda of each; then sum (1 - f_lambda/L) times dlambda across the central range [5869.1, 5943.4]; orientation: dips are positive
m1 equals 2.76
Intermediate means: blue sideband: 9.5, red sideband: 9.74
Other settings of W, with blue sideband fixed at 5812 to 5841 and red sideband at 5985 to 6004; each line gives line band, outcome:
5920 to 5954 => 1.3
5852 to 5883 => 0.8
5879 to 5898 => 2.6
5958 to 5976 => 0.7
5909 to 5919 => 0.3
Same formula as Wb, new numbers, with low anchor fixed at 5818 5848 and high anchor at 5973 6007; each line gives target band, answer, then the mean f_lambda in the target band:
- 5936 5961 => -1.17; 10.2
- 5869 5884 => -0.19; 9.67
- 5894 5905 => 0.83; 8.87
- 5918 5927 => 1.00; 8.58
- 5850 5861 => 0.23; 9.3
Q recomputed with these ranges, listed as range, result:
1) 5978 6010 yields 9.9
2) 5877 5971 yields 9.36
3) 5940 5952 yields 10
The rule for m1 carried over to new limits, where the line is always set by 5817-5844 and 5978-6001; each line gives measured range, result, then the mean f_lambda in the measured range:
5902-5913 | -0.02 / 9.75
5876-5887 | -0.10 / 9.78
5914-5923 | 1.09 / 8.57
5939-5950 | -0.49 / 10.2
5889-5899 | 2.10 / 7.67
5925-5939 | 0.85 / 9.18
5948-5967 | 0.22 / 9.7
